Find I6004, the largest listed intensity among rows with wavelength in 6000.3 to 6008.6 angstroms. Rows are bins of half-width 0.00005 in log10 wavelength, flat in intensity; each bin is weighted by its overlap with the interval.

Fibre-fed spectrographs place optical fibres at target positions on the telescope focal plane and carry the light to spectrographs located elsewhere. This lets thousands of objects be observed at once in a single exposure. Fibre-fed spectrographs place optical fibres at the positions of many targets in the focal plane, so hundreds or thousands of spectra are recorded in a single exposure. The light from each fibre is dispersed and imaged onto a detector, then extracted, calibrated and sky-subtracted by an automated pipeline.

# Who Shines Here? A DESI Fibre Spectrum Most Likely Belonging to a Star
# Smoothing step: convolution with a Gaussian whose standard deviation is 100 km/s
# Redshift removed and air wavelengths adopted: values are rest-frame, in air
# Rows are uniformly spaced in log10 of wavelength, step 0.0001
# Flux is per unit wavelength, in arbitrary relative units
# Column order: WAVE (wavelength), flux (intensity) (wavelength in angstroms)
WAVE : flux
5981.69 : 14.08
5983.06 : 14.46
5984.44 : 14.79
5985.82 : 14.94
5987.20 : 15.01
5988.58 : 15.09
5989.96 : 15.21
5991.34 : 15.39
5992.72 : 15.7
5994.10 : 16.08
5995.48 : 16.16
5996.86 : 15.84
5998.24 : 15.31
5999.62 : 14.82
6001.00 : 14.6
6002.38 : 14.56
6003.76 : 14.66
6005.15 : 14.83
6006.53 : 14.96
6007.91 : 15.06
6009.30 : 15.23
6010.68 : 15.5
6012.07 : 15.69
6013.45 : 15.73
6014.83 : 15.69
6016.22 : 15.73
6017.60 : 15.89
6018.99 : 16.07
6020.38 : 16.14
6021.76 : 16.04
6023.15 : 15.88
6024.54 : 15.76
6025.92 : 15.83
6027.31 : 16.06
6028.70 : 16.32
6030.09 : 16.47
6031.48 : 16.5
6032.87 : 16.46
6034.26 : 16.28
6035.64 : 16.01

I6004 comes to 15.06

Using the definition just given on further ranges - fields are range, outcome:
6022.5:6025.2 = 15.88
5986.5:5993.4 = 15.7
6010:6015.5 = 15.73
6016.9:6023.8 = 16.14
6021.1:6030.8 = 16.47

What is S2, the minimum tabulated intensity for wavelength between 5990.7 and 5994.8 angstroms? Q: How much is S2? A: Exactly 15.39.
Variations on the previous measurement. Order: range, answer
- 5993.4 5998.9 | 15.31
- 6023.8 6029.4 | 15.76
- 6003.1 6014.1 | 14.66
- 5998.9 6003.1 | 14.56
